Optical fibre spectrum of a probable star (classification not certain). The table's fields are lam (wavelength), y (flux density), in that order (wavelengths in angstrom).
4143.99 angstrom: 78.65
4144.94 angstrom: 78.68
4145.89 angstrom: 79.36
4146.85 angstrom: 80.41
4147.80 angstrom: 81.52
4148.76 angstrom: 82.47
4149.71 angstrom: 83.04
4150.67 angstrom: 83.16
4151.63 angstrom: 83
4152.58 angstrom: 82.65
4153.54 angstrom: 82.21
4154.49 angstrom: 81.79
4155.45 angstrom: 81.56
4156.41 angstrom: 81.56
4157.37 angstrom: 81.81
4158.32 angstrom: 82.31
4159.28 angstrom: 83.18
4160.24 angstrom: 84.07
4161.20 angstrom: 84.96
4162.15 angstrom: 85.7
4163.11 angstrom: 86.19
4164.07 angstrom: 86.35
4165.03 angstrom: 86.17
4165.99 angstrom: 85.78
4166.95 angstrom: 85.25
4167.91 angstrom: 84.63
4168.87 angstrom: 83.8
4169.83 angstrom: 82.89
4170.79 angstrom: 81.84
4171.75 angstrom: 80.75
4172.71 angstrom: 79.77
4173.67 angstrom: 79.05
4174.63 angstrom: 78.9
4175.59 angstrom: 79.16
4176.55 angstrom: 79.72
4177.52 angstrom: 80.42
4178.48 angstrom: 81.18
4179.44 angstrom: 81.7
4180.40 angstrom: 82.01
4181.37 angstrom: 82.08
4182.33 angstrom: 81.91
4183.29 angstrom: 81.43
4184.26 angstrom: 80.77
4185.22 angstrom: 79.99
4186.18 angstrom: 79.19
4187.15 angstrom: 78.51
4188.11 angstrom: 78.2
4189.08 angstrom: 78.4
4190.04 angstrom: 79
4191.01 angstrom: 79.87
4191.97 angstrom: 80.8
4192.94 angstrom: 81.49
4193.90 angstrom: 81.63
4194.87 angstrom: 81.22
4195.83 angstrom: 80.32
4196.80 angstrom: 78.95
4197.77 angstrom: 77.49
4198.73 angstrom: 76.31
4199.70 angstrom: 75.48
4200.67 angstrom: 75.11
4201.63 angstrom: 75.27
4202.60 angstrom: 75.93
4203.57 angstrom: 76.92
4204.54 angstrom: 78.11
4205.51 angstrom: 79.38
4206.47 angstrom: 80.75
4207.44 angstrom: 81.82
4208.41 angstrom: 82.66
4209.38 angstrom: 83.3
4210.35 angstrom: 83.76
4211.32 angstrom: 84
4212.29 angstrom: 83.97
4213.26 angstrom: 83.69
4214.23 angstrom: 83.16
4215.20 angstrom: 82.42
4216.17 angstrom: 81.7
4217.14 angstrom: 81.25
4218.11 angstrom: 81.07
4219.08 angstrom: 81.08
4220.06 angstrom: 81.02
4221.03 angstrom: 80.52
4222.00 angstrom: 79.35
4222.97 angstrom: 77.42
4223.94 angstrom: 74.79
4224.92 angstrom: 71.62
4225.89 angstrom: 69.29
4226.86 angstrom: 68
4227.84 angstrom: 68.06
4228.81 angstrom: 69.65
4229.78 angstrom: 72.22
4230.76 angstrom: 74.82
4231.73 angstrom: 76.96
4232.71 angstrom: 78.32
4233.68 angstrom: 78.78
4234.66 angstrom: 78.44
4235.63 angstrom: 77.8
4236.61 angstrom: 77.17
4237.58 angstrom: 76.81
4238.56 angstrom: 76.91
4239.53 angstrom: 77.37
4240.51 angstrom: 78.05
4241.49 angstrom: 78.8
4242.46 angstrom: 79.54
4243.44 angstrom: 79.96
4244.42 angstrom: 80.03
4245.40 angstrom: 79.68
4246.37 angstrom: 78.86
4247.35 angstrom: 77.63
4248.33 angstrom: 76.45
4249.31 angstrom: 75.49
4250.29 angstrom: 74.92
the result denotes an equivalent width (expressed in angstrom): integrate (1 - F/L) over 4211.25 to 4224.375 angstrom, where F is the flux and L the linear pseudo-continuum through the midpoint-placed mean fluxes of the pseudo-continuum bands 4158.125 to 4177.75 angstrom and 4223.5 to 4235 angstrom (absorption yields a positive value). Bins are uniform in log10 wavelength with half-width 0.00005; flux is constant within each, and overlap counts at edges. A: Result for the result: -1.04 angstrom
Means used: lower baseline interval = 82.9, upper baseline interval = 73.3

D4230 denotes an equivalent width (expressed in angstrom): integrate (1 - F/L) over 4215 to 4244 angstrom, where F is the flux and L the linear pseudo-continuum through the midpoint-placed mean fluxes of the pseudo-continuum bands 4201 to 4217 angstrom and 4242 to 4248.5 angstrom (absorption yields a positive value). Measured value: 1.1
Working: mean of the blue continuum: 81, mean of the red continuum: 78.9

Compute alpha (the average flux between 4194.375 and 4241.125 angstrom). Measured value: 78.1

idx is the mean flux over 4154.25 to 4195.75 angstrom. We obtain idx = 81.8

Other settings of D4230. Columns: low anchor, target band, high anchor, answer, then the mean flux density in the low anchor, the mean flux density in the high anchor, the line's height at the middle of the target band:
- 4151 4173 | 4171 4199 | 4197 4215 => 0.5 angstrom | 83.4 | 79.9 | 81.6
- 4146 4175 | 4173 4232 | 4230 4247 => 1.0 angstrom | 82.9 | 78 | 80.3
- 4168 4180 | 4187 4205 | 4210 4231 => 0.3 angstrom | 80.9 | 77.8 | 79.5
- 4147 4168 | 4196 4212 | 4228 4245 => 0.1 angstrom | 83.5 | 77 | 79.7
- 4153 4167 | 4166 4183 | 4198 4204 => -0.1 angstrom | 83.9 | 75.9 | 81.1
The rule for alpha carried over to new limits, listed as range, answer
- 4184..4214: 79.8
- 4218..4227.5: 76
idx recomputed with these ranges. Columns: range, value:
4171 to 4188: 80.4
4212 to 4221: 82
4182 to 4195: 80.1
